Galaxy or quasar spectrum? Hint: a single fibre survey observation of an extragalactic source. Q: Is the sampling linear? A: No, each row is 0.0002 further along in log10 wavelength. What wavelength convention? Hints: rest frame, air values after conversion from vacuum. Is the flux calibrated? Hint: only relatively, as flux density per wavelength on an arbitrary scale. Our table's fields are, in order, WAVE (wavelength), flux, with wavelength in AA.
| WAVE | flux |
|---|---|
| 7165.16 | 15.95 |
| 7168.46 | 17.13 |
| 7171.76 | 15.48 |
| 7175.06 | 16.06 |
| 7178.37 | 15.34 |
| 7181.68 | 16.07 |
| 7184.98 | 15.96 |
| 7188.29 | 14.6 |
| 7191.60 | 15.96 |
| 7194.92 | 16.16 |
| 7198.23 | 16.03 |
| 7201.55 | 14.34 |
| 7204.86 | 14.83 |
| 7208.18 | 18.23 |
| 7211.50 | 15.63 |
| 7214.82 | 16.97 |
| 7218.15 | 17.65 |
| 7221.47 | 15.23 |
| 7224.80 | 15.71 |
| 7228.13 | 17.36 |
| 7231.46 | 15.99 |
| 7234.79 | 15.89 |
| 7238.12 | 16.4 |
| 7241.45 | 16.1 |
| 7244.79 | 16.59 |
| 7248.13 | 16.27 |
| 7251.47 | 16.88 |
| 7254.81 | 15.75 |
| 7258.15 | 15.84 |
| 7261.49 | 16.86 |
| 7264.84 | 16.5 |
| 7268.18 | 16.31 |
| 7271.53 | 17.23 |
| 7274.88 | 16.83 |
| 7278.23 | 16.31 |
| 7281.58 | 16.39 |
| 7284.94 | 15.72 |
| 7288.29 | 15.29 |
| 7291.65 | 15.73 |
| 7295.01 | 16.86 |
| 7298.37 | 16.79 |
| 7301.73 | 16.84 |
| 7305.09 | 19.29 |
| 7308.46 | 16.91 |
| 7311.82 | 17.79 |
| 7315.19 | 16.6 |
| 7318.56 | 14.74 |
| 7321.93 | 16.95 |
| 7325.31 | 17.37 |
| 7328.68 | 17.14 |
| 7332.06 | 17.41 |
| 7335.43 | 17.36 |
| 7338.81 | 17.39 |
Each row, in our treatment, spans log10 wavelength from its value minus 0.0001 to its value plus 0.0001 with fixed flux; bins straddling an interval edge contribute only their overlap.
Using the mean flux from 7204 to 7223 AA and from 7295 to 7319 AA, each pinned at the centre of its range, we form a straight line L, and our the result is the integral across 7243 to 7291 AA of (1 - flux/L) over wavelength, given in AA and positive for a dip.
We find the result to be 1.5 AA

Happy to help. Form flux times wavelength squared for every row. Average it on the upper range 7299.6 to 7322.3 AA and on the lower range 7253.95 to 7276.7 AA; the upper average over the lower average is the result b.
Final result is 1.0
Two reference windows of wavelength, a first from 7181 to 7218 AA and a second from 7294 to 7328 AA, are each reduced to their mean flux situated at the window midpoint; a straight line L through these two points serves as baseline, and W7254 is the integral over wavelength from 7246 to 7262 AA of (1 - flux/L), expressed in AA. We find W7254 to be 0.2 AA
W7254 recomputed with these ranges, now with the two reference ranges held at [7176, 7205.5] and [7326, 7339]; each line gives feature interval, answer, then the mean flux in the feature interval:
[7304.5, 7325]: 0.2 AA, 16.9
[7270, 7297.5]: 0.7 AA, 16.3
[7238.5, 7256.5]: -0.1 AA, 16.3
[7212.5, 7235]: -0.7 AA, 16.4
